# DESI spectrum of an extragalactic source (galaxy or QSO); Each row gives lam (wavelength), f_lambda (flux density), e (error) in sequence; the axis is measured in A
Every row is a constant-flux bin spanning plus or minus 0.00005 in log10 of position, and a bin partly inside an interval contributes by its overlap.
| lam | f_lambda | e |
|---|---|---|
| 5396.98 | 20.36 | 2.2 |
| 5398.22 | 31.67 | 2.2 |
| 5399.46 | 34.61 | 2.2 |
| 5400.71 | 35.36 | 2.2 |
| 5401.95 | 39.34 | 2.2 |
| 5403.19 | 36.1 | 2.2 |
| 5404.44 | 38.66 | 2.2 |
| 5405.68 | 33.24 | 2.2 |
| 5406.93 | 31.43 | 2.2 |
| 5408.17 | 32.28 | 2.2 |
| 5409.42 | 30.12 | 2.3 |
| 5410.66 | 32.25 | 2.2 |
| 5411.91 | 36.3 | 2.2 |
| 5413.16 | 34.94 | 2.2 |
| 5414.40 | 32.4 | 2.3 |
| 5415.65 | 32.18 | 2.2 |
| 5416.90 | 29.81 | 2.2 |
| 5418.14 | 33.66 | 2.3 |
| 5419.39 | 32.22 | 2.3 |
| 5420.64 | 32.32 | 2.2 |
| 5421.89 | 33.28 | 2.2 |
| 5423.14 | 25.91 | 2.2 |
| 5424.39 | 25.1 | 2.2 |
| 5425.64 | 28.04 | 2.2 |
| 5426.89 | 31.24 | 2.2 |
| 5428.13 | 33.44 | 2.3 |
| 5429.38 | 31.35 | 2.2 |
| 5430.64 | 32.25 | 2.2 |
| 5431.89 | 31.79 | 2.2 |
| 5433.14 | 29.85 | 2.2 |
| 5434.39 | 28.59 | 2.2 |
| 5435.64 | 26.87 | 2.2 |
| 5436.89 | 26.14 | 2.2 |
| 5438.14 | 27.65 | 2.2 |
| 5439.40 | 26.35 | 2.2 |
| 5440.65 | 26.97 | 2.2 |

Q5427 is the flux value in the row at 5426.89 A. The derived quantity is 31.24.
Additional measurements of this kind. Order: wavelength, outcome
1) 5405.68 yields 33.24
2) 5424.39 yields 25.1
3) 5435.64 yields 26.87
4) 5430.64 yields 32.25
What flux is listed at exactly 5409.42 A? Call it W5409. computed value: 30.12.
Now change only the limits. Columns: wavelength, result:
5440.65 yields 26.97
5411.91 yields 36.3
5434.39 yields 28.59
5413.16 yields 34.94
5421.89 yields 33.28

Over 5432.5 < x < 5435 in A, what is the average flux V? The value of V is 29.3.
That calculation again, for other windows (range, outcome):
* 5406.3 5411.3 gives 31.5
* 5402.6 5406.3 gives 36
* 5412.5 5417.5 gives 32.3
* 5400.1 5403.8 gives 37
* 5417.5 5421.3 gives 32.7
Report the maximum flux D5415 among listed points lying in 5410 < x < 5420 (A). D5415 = 36.3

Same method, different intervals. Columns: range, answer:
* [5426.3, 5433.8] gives 33.44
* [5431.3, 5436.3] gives 31.79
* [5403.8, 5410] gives 38.66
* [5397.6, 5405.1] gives 39.34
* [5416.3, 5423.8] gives 33.66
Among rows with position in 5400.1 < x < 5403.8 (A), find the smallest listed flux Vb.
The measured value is 35.36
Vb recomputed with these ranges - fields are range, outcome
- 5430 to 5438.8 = 26.14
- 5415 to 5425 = 25.1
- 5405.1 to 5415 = 30.12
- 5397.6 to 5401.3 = 31.67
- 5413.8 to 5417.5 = 29.81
